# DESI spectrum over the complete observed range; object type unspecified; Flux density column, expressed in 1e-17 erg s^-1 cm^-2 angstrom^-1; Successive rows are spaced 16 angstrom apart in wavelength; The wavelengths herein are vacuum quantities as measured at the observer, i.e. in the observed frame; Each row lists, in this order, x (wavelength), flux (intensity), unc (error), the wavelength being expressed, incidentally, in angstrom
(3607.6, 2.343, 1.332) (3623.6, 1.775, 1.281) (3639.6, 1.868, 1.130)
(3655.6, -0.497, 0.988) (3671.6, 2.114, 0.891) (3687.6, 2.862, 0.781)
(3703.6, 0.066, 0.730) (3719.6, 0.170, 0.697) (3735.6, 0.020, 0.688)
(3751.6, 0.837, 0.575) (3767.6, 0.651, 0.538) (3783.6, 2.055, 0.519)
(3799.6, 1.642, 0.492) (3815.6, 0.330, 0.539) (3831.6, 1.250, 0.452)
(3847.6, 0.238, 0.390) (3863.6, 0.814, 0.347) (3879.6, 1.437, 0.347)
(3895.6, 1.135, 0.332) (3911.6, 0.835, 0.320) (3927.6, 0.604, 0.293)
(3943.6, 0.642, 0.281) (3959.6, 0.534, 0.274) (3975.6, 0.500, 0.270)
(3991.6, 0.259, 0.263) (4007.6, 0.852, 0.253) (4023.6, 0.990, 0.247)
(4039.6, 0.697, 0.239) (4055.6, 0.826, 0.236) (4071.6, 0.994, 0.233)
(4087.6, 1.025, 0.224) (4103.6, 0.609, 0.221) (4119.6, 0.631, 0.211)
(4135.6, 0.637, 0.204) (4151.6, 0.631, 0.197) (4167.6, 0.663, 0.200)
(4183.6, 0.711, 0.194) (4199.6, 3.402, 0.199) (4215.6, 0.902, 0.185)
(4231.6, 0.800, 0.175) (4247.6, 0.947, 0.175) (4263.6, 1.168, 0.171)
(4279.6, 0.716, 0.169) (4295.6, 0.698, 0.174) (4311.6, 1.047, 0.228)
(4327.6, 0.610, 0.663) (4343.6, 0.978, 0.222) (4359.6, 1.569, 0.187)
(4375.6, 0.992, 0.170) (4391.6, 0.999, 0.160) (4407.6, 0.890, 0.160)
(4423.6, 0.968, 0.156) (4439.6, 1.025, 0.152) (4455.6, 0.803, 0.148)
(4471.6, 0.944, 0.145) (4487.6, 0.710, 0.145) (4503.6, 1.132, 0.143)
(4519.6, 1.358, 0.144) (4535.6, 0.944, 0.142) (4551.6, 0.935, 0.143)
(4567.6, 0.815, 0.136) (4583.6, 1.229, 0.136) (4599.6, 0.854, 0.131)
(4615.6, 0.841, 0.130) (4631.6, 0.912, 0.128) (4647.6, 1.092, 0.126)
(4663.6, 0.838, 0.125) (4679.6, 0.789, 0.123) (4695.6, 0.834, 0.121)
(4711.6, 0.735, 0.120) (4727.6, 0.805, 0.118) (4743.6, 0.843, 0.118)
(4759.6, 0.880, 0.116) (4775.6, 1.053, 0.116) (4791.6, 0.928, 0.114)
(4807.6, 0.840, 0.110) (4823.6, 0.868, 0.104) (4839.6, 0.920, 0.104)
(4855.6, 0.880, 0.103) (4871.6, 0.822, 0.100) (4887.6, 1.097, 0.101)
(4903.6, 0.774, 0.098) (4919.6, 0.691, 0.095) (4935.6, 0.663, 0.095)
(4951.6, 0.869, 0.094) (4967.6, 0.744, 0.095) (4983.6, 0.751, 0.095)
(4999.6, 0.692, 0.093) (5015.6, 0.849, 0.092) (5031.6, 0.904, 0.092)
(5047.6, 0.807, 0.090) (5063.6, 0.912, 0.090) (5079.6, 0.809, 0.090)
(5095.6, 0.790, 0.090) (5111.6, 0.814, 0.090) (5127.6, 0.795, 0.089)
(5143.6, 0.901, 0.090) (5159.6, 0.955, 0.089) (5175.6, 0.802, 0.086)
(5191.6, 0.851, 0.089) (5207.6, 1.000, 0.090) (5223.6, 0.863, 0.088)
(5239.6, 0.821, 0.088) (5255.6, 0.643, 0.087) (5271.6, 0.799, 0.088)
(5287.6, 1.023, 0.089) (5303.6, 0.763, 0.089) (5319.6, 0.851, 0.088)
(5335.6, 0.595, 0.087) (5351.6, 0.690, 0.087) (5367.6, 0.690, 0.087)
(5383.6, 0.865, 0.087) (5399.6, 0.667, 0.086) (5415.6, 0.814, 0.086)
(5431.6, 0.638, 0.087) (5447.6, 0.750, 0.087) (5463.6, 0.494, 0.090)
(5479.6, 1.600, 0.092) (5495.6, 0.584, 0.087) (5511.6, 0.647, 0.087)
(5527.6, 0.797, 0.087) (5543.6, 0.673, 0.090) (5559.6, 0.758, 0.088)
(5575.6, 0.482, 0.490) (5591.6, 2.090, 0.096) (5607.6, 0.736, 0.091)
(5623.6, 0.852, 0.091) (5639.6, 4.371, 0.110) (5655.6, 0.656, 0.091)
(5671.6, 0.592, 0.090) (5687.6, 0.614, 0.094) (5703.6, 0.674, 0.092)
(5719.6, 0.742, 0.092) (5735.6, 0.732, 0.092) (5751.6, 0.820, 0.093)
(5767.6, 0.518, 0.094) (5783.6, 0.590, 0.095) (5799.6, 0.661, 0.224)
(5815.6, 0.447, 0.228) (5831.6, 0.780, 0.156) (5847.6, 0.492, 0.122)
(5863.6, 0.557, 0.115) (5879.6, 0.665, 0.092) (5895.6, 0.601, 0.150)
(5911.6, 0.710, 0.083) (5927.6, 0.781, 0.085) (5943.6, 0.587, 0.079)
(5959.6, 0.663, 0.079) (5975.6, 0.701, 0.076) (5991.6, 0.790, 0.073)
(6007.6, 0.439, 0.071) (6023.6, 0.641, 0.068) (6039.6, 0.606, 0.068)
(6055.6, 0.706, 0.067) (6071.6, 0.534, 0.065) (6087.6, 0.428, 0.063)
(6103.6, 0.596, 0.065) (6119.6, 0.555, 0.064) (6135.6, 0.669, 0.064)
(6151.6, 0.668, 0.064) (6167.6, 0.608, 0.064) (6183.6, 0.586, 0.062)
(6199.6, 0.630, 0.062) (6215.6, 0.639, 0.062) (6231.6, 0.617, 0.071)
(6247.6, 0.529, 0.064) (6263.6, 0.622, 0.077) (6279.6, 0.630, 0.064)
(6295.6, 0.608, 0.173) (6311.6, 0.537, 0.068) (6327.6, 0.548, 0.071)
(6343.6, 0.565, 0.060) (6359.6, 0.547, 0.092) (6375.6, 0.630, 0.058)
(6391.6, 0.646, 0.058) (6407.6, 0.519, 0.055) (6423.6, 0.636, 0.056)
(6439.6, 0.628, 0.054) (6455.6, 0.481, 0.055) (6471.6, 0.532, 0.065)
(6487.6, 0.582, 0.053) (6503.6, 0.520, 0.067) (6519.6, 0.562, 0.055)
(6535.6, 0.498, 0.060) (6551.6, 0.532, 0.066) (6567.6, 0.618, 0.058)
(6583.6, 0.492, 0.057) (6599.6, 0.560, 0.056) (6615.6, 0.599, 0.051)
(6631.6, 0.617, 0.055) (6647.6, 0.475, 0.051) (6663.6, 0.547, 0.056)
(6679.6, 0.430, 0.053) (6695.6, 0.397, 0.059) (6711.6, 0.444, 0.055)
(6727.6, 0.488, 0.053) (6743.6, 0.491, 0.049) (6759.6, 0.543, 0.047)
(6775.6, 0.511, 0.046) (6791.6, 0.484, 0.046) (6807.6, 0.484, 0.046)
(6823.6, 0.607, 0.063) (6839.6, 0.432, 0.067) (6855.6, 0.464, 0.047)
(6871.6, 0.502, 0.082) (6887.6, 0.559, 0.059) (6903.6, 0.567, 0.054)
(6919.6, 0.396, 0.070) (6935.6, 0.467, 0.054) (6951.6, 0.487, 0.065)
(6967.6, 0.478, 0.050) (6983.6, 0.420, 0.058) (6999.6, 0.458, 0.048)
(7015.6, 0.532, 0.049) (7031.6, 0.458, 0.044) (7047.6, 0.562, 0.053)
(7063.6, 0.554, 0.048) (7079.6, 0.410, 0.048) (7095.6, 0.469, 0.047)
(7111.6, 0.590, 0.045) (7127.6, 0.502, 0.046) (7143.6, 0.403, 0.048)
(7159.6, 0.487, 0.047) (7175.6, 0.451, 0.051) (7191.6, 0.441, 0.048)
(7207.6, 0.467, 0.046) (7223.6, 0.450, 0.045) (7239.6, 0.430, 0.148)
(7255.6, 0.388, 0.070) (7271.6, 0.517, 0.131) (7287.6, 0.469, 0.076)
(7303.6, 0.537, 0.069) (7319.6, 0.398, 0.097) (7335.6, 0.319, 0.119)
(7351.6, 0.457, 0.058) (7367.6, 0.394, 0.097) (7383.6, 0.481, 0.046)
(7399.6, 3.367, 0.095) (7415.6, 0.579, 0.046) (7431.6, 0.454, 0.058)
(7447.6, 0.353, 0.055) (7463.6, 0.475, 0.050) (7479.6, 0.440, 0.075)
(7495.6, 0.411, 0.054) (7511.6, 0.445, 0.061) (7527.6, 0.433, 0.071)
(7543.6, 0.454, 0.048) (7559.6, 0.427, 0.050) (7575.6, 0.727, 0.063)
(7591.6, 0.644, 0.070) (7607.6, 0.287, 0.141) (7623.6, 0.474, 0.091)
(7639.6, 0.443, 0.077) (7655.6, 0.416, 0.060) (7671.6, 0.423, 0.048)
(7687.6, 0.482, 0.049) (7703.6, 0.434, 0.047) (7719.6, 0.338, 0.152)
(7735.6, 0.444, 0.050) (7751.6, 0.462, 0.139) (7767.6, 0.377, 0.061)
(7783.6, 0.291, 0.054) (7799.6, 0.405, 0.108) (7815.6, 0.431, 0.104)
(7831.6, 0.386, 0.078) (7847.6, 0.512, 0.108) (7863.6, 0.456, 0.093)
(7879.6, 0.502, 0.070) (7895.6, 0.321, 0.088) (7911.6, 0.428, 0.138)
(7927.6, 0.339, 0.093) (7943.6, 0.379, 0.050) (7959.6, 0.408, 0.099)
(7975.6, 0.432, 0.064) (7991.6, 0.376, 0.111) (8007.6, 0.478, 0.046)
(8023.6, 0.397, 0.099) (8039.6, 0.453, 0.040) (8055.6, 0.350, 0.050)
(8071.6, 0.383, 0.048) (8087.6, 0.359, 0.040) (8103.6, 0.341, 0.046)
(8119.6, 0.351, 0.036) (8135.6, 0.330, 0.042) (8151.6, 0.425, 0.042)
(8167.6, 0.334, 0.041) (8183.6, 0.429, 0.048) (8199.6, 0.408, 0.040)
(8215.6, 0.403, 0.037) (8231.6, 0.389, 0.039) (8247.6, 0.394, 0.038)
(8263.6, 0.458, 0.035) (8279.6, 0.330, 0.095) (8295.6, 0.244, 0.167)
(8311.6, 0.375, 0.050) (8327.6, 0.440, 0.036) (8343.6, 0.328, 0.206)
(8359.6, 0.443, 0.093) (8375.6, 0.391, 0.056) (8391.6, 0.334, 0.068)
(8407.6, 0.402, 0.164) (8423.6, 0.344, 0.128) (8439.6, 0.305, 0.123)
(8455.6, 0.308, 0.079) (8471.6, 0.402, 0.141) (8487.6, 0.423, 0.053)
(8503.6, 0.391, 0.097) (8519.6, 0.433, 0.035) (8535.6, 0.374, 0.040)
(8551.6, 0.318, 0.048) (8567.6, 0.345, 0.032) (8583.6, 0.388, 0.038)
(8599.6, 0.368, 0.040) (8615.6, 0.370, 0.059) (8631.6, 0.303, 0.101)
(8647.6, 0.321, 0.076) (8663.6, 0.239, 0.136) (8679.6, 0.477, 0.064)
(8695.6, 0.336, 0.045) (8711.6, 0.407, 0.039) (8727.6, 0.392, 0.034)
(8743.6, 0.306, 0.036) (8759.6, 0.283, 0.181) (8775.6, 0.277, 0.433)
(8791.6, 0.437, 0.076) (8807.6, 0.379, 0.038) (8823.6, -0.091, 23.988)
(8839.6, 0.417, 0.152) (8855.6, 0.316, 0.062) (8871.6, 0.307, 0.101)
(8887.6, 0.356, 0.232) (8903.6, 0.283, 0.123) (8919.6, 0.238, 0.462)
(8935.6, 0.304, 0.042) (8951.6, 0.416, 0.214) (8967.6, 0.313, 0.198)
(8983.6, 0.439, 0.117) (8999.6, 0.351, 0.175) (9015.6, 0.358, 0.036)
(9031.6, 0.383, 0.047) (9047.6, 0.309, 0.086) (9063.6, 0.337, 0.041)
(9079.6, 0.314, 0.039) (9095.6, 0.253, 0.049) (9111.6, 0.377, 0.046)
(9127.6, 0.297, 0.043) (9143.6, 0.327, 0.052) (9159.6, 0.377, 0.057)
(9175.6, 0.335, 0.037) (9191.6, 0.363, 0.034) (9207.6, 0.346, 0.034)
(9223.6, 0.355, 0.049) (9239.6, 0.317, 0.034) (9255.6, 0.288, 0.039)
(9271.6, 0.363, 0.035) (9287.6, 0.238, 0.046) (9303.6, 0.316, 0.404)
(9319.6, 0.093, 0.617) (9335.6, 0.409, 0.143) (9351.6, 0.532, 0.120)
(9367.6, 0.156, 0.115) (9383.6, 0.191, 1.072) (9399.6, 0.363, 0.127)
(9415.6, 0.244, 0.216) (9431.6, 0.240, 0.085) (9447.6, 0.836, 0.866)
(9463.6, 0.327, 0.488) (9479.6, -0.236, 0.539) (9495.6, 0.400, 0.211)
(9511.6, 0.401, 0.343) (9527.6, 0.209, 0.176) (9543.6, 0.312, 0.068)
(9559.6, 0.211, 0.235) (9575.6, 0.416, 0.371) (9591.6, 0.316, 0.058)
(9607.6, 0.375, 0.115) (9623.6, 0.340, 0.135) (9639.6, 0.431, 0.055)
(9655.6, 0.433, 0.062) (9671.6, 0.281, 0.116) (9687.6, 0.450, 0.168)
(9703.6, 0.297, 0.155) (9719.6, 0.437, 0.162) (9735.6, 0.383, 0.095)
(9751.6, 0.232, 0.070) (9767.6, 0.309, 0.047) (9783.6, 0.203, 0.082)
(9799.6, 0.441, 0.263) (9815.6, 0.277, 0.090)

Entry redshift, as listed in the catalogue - 0.127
